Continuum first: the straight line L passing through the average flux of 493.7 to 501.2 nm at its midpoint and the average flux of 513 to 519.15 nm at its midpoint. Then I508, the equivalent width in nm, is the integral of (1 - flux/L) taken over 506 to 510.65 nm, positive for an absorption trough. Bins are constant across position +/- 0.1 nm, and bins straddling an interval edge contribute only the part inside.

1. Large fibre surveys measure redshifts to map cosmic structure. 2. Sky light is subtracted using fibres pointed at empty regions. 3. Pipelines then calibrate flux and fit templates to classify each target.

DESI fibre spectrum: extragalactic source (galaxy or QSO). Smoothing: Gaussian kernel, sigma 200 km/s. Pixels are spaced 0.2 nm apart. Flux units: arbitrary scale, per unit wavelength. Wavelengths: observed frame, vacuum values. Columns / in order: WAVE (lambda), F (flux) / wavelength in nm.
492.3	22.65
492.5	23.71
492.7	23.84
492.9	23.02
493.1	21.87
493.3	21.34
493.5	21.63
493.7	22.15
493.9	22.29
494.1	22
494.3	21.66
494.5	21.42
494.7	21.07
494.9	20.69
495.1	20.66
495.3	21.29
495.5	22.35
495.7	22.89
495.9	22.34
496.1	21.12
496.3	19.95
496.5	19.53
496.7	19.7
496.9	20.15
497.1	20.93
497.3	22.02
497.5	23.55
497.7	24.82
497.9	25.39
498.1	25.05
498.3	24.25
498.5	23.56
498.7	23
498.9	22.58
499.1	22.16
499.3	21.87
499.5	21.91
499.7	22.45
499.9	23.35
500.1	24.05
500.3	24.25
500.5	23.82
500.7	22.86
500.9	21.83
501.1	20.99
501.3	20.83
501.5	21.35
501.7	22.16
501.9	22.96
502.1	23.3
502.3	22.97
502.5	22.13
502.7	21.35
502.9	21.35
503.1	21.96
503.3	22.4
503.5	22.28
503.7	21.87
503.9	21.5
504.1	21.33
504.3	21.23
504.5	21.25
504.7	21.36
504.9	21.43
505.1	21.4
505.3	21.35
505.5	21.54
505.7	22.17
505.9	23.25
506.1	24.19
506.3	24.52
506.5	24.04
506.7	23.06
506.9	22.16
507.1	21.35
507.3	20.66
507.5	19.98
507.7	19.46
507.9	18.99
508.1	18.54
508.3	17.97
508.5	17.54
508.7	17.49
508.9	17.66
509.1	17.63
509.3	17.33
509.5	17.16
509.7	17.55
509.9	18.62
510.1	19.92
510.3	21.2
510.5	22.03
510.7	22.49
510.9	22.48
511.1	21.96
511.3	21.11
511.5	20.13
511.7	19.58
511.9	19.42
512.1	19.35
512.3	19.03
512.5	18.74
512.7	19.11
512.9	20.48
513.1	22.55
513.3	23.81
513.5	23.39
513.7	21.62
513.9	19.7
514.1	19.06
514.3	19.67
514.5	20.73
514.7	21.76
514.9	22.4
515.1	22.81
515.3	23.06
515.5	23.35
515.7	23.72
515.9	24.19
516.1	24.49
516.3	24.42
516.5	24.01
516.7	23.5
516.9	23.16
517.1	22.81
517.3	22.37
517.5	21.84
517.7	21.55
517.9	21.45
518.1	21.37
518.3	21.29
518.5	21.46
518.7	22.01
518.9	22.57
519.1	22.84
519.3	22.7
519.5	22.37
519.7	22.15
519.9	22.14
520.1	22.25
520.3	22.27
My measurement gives 0.485 nm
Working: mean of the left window 22.3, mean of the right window 22.3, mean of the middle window 20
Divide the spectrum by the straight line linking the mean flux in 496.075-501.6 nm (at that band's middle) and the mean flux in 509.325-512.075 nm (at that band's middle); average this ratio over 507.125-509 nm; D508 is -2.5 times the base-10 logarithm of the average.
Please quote 0.103 mag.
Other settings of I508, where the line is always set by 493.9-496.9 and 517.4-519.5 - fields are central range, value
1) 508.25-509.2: 0.175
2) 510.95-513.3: 0.150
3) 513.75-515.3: 0.054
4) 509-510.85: 0.192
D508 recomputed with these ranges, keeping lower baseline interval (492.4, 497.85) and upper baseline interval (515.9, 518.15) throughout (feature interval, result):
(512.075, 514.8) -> 0.10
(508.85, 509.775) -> 0.28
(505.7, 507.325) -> -0.03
